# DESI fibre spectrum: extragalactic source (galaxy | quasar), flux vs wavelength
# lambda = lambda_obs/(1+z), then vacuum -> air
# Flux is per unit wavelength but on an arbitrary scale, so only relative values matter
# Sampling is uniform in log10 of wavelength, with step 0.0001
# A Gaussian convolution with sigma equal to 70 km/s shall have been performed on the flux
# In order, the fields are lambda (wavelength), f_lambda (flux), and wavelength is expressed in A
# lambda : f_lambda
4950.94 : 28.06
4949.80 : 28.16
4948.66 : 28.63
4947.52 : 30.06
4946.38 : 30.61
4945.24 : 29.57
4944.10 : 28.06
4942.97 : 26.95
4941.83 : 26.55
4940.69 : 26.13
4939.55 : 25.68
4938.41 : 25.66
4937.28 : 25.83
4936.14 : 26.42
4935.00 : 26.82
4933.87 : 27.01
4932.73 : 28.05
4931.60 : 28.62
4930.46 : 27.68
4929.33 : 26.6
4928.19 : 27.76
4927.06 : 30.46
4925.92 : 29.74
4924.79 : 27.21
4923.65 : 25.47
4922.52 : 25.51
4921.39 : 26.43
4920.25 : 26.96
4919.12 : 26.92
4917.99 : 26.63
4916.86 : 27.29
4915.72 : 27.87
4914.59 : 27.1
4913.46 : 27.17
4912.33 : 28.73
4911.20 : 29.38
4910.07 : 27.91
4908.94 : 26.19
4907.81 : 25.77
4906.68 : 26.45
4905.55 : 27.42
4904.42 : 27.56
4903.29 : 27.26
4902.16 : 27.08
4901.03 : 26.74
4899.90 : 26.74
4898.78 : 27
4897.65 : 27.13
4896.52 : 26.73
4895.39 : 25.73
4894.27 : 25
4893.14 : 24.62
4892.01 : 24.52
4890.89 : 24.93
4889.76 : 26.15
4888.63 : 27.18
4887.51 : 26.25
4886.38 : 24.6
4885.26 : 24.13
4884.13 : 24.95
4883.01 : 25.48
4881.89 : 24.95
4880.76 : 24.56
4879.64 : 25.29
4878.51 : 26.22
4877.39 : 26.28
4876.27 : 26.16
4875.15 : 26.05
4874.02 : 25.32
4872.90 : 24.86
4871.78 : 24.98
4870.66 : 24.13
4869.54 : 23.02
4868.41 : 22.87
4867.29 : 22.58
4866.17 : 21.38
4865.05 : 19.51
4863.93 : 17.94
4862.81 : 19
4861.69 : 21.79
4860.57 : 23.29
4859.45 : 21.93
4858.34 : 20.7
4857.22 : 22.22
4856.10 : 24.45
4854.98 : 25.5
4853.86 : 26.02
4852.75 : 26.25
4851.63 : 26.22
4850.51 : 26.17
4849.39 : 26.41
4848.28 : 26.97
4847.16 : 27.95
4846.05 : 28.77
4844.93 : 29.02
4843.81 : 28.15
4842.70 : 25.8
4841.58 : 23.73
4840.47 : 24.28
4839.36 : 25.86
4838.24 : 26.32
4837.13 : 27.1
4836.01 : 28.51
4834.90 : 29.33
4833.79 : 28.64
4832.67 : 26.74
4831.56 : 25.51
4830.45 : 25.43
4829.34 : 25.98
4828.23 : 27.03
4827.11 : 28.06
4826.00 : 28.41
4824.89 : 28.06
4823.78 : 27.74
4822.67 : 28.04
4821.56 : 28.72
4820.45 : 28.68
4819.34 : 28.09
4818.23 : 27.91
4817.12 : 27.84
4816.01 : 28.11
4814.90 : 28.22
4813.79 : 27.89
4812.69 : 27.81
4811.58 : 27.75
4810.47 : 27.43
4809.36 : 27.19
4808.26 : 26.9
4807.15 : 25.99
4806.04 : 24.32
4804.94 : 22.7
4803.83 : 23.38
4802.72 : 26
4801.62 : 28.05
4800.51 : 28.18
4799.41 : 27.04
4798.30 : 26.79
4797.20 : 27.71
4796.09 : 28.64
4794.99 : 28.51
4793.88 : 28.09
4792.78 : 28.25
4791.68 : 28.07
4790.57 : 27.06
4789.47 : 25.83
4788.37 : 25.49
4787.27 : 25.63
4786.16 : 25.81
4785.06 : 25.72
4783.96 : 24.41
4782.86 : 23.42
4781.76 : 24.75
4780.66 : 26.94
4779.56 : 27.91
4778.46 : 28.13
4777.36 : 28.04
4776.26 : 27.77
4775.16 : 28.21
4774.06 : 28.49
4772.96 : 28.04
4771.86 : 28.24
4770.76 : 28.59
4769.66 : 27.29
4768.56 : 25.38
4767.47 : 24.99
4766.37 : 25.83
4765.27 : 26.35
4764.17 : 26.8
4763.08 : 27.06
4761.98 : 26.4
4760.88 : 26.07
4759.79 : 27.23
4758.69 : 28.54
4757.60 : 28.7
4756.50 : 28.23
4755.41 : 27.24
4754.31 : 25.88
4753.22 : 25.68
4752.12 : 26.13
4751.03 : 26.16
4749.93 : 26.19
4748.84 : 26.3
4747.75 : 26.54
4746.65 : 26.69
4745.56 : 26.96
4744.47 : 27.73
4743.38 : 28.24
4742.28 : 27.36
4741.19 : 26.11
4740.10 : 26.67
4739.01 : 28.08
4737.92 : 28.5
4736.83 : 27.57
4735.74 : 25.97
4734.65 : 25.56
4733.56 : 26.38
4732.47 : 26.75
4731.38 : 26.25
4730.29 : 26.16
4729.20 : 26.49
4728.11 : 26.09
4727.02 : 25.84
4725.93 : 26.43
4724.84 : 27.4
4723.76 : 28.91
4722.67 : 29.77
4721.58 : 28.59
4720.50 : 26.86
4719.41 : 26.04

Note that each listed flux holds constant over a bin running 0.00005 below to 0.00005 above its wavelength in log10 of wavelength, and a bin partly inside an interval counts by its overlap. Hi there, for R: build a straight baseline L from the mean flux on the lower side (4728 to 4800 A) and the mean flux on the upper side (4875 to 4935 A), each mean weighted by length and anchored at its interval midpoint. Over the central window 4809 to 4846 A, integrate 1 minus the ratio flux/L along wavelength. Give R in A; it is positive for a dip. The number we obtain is -0.85 A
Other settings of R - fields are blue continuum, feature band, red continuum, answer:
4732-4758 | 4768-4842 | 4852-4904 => -3.4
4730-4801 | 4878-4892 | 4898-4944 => 0.9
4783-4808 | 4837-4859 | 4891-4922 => 0.6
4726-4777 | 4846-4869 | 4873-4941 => 2.6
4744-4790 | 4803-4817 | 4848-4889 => -0.5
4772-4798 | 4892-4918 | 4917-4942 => 0.1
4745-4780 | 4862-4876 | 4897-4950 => 2.3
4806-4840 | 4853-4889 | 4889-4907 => 3.8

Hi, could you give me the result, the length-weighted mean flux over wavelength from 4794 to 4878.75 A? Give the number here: 26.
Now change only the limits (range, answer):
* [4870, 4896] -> 25.3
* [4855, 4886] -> 23.5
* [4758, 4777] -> 27.2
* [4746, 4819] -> 26.9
